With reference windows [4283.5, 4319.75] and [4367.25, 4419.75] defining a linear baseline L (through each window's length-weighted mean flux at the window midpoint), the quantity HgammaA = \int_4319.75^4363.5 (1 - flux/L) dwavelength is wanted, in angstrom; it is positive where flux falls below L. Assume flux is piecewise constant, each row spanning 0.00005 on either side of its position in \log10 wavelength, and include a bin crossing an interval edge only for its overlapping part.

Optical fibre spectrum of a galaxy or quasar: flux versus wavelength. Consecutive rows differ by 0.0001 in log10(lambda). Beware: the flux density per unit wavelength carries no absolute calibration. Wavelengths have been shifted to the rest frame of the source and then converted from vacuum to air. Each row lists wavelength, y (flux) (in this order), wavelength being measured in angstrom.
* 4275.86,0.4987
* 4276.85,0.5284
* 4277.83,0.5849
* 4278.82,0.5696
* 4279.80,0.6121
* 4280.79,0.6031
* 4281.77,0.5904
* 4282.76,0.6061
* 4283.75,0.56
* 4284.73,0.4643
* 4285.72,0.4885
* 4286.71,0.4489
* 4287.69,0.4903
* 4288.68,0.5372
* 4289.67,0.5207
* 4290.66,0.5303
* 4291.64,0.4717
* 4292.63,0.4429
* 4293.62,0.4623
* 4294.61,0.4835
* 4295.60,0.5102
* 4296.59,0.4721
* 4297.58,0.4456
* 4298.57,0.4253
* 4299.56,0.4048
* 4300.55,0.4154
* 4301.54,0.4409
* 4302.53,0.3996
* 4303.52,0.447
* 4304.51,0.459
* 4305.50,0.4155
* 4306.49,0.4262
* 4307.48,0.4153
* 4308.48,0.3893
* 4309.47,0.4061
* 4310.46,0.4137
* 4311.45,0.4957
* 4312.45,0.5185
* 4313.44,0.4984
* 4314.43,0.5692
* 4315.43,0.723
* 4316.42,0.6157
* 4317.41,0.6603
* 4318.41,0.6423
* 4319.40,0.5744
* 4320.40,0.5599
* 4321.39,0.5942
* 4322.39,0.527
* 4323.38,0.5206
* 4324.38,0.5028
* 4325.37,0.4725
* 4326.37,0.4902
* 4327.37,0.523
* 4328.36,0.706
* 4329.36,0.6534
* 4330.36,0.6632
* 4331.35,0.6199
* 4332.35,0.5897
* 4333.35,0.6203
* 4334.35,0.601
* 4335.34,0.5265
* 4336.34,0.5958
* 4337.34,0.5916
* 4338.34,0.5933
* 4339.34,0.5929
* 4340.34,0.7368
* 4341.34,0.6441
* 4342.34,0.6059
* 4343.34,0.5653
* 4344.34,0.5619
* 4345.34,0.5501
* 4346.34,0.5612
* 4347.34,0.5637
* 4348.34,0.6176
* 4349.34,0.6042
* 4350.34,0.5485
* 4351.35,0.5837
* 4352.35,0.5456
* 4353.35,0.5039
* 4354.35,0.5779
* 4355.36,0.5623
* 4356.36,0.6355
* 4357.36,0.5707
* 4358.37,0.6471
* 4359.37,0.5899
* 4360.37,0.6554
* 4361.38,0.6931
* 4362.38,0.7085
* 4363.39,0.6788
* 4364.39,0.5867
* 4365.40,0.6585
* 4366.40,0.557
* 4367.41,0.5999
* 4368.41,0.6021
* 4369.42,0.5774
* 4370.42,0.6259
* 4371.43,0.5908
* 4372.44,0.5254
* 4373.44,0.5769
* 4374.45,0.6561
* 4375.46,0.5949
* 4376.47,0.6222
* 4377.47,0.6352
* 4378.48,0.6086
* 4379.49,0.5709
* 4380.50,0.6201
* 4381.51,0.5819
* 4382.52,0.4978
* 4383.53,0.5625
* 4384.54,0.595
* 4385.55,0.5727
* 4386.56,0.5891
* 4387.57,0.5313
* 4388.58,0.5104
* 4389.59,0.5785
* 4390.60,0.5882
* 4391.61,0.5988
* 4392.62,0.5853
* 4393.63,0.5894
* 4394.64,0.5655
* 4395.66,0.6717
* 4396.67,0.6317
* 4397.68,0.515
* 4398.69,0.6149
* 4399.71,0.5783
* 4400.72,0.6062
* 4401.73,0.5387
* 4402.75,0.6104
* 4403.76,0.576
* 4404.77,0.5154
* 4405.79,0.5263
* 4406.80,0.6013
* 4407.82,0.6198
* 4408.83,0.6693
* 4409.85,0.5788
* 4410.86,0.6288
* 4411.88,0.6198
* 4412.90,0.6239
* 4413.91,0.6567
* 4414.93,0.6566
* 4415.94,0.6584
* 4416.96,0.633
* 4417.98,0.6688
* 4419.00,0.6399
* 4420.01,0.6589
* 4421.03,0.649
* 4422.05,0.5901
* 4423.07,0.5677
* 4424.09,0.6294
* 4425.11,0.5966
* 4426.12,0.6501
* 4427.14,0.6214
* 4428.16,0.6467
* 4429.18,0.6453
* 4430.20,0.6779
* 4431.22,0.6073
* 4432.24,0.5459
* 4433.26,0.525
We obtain -4.6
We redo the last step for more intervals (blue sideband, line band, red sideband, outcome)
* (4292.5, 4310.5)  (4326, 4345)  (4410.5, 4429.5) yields -4.3 angstrom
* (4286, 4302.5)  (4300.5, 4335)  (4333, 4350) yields 0.1 angstrom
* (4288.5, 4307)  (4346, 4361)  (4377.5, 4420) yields -1.5 angstrom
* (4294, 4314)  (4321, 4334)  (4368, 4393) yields -2.3 angstrom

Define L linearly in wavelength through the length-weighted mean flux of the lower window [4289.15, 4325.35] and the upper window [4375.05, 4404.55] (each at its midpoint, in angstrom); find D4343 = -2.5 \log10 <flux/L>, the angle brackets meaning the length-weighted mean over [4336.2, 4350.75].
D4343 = -0.120 mag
